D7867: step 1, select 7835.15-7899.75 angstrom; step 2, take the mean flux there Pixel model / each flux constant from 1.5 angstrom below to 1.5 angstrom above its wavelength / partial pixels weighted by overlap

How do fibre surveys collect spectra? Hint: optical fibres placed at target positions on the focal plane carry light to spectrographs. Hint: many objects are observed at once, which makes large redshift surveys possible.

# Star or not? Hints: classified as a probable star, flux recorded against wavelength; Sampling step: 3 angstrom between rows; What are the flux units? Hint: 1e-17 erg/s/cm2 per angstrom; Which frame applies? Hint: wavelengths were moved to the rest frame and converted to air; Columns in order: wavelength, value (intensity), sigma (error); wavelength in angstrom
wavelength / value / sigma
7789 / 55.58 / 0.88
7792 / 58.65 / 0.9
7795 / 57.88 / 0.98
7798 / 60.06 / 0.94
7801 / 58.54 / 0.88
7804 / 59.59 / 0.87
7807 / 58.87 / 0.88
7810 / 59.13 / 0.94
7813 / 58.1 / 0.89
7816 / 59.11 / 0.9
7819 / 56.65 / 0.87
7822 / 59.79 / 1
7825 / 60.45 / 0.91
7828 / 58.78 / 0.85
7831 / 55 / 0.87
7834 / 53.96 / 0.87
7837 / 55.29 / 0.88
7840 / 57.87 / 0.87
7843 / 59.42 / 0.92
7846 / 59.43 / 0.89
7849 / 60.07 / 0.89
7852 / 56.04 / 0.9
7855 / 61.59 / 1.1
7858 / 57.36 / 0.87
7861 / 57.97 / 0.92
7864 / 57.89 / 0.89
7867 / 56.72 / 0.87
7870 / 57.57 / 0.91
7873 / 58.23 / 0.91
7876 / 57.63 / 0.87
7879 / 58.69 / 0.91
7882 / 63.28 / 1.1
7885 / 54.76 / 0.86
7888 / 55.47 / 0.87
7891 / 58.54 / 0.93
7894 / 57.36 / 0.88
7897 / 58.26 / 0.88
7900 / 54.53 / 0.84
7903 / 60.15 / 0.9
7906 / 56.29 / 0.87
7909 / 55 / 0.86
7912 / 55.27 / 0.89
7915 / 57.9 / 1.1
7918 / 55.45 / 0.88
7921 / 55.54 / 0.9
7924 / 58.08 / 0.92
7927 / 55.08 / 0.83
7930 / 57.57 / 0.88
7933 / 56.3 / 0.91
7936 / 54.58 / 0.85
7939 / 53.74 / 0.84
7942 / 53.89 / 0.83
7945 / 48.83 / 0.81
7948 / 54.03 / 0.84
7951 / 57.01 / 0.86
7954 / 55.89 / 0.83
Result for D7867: 58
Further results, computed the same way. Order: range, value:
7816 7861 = 58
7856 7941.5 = 57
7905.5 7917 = 56.1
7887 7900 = 57.2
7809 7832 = 58.4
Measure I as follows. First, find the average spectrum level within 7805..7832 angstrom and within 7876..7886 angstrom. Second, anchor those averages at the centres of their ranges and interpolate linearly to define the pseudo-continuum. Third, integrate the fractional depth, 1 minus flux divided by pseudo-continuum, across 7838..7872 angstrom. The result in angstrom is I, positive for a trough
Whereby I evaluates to 0.3 angstrom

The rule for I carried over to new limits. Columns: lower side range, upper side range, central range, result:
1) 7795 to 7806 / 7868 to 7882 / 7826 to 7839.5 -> 0.64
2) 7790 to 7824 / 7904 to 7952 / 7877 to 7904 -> -0.70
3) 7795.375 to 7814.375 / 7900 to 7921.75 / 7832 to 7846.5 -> 0.29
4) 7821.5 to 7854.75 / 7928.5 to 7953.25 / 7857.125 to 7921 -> -1.21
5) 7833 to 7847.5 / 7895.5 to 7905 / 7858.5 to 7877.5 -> -0.07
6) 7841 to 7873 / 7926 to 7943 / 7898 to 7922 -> -0.04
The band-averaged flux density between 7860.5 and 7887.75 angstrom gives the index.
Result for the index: 58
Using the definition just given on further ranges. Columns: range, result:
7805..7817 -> 58.8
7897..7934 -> 56.5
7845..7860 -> 58.8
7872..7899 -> 58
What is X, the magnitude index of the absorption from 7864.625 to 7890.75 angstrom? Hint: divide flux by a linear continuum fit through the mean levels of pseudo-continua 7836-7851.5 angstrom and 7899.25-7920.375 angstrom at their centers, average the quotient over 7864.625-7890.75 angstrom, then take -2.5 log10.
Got -0.01 mag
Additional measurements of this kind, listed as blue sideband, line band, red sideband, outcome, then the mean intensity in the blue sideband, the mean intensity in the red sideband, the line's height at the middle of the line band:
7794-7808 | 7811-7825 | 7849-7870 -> 0.00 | 59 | 58.1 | 58.7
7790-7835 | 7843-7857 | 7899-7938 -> -0.03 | 58.3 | 56.3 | 57.6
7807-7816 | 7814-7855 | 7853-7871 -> 0.01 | 58.7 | 58.1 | 58.5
